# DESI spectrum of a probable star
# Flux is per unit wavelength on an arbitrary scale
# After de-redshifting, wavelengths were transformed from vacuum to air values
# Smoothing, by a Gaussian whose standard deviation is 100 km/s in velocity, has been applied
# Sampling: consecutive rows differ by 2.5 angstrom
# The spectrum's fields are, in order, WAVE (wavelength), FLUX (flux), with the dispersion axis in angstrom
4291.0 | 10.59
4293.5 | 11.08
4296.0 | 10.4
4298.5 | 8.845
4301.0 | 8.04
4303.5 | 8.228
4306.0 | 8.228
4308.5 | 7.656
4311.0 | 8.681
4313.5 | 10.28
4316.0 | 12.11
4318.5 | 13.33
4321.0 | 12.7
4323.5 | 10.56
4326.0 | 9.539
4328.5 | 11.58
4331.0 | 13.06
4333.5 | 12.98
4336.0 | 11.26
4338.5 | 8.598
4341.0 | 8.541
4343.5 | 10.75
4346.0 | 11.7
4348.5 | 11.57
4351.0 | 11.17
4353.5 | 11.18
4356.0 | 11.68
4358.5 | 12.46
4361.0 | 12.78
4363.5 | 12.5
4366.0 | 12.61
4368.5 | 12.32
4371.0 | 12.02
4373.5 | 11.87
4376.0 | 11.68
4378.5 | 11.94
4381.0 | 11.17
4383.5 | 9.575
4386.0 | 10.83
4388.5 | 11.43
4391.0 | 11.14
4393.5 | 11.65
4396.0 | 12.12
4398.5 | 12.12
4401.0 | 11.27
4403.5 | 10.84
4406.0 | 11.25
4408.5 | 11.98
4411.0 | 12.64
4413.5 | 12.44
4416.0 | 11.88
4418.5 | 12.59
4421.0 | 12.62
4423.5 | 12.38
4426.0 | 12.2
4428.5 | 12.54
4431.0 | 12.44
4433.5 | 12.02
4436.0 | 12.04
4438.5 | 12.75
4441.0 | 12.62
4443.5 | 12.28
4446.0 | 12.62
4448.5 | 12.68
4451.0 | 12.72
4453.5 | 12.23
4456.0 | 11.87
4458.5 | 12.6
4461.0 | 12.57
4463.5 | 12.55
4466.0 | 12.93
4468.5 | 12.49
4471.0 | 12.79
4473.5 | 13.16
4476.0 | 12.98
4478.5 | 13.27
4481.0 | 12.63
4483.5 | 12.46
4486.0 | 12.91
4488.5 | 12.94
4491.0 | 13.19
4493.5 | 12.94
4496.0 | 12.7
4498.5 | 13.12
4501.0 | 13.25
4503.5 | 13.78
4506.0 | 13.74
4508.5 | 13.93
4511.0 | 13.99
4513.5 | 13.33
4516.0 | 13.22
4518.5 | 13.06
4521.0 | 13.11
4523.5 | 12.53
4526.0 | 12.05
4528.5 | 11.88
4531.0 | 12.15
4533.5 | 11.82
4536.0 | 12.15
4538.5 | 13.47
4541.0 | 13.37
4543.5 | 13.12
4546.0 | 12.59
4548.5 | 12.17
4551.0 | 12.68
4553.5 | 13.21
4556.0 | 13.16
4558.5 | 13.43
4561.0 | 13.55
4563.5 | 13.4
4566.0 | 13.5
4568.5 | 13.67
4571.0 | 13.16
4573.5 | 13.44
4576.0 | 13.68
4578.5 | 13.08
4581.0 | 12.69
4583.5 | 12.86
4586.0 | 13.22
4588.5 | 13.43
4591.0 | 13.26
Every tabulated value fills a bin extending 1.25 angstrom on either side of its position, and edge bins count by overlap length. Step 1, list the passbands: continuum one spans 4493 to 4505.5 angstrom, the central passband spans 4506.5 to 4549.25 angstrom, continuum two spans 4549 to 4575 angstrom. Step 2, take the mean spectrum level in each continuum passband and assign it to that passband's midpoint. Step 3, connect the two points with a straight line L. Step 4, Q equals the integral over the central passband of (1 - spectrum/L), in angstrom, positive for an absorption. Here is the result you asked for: 1.3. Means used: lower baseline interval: 13.2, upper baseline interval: 13.3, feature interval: 12.8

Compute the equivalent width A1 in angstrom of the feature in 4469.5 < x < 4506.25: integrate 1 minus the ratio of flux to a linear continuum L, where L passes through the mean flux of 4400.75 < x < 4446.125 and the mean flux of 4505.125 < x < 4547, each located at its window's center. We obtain -1.1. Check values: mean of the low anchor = 12.2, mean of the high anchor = 12.9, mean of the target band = 13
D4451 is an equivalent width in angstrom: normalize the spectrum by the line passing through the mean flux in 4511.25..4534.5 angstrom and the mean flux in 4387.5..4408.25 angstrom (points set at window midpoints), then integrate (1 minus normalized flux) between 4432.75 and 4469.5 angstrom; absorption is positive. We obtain -1.5 angstrom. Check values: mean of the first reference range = 11.5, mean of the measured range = 12.5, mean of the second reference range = 12.6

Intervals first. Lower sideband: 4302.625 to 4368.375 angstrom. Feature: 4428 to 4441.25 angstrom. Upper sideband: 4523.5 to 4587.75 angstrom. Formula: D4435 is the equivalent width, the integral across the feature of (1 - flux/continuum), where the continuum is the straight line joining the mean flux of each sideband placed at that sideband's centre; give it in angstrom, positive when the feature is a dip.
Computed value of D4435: -0.5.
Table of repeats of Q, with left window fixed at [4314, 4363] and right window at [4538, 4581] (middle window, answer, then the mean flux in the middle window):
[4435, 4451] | -0.3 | 12.5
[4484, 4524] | -1.5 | 13.2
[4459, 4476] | -0.4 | 12.8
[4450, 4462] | 0.0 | 12.4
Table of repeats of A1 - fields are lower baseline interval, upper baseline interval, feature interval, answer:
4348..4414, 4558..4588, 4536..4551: 0.2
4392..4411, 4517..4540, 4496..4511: -1.5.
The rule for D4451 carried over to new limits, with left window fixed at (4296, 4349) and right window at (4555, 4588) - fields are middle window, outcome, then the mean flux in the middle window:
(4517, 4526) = -0.1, 12.8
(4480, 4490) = -0.4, 12.7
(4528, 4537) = 0.6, 12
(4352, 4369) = -2.2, 12.2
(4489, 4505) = -0.9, 13.2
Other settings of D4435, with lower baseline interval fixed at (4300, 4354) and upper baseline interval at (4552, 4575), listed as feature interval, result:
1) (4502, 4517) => -1.1 angstrom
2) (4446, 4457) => -0.3 angstrom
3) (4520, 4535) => 0.8 angstrom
